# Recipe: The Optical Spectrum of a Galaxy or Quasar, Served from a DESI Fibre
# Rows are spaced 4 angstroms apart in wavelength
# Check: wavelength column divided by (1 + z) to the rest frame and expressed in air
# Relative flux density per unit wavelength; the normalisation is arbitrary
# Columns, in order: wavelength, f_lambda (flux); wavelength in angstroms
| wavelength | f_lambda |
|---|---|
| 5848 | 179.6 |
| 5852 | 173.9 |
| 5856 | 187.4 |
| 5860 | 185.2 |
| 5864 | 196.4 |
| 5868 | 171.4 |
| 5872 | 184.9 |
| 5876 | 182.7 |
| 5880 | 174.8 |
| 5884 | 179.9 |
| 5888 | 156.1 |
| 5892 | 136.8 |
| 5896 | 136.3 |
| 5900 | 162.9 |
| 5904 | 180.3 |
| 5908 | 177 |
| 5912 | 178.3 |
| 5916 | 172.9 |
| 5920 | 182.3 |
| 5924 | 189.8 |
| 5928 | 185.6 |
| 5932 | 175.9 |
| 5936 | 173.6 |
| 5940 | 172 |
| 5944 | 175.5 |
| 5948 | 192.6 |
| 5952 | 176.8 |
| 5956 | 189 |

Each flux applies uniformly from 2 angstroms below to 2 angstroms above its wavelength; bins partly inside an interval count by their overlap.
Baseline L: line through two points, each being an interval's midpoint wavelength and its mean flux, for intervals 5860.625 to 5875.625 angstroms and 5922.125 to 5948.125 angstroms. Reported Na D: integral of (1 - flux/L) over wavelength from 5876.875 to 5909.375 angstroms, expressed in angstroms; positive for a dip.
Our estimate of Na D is 3.4 angstroms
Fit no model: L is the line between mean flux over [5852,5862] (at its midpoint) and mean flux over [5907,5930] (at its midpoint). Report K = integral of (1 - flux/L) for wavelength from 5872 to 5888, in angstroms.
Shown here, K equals 0.5 angstroms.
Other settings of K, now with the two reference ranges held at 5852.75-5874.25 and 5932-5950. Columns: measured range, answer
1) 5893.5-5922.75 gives 1.7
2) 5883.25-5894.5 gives 1.7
